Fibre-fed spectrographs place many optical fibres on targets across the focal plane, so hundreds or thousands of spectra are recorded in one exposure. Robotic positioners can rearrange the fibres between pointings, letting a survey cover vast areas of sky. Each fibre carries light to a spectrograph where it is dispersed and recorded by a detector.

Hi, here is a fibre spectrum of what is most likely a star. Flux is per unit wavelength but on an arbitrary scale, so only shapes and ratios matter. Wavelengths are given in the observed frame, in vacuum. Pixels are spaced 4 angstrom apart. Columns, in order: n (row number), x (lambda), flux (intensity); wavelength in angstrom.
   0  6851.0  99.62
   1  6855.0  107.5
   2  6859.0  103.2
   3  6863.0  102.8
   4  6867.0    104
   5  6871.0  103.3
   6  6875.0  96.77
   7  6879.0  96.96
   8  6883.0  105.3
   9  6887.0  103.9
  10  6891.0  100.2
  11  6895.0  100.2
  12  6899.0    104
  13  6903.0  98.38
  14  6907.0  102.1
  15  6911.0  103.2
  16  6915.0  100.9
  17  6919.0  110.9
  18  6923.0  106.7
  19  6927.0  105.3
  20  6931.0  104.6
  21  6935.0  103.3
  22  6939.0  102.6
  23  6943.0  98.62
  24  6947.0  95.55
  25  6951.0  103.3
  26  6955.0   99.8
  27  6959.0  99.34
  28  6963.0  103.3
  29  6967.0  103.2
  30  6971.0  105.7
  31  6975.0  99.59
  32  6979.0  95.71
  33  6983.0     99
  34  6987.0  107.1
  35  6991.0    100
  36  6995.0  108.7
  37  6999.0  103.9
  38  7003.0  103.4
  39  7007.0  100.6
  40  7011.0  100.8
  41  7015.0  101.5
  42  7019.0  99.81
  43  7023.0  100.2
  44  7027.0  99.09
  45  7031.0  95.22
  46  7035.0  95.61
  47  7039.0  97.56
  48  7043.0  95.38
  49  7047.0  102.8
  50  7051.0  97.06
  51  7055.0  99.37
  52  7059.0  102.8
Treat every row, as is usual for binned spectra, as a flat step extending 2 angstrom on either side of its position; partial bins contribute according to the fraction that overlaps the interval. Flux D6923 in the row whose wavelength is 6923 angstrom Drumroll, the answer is 106.7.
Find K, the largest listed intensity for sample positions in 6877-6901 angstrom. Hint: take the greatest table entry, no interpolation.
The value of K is 105.3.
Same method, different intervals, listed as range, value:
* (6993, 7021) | 108.7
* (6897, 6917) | 104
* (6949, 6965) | 103.3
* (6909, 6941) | 110.9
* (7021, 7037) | 100.2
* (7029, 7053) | 102.8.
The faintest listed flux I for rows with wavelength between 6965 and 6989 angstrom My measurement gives 95.71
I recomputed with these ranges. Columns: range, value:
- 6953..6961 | 99.34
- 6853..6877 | 96.77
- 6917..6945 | 98.62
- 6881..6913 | 98.38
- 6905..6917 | 100.9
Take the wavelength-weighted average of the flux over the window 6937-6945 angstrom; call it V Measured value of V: 101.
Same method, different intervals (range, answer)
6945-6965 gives 100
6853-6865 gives 104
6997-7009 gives 103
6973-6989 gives 100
